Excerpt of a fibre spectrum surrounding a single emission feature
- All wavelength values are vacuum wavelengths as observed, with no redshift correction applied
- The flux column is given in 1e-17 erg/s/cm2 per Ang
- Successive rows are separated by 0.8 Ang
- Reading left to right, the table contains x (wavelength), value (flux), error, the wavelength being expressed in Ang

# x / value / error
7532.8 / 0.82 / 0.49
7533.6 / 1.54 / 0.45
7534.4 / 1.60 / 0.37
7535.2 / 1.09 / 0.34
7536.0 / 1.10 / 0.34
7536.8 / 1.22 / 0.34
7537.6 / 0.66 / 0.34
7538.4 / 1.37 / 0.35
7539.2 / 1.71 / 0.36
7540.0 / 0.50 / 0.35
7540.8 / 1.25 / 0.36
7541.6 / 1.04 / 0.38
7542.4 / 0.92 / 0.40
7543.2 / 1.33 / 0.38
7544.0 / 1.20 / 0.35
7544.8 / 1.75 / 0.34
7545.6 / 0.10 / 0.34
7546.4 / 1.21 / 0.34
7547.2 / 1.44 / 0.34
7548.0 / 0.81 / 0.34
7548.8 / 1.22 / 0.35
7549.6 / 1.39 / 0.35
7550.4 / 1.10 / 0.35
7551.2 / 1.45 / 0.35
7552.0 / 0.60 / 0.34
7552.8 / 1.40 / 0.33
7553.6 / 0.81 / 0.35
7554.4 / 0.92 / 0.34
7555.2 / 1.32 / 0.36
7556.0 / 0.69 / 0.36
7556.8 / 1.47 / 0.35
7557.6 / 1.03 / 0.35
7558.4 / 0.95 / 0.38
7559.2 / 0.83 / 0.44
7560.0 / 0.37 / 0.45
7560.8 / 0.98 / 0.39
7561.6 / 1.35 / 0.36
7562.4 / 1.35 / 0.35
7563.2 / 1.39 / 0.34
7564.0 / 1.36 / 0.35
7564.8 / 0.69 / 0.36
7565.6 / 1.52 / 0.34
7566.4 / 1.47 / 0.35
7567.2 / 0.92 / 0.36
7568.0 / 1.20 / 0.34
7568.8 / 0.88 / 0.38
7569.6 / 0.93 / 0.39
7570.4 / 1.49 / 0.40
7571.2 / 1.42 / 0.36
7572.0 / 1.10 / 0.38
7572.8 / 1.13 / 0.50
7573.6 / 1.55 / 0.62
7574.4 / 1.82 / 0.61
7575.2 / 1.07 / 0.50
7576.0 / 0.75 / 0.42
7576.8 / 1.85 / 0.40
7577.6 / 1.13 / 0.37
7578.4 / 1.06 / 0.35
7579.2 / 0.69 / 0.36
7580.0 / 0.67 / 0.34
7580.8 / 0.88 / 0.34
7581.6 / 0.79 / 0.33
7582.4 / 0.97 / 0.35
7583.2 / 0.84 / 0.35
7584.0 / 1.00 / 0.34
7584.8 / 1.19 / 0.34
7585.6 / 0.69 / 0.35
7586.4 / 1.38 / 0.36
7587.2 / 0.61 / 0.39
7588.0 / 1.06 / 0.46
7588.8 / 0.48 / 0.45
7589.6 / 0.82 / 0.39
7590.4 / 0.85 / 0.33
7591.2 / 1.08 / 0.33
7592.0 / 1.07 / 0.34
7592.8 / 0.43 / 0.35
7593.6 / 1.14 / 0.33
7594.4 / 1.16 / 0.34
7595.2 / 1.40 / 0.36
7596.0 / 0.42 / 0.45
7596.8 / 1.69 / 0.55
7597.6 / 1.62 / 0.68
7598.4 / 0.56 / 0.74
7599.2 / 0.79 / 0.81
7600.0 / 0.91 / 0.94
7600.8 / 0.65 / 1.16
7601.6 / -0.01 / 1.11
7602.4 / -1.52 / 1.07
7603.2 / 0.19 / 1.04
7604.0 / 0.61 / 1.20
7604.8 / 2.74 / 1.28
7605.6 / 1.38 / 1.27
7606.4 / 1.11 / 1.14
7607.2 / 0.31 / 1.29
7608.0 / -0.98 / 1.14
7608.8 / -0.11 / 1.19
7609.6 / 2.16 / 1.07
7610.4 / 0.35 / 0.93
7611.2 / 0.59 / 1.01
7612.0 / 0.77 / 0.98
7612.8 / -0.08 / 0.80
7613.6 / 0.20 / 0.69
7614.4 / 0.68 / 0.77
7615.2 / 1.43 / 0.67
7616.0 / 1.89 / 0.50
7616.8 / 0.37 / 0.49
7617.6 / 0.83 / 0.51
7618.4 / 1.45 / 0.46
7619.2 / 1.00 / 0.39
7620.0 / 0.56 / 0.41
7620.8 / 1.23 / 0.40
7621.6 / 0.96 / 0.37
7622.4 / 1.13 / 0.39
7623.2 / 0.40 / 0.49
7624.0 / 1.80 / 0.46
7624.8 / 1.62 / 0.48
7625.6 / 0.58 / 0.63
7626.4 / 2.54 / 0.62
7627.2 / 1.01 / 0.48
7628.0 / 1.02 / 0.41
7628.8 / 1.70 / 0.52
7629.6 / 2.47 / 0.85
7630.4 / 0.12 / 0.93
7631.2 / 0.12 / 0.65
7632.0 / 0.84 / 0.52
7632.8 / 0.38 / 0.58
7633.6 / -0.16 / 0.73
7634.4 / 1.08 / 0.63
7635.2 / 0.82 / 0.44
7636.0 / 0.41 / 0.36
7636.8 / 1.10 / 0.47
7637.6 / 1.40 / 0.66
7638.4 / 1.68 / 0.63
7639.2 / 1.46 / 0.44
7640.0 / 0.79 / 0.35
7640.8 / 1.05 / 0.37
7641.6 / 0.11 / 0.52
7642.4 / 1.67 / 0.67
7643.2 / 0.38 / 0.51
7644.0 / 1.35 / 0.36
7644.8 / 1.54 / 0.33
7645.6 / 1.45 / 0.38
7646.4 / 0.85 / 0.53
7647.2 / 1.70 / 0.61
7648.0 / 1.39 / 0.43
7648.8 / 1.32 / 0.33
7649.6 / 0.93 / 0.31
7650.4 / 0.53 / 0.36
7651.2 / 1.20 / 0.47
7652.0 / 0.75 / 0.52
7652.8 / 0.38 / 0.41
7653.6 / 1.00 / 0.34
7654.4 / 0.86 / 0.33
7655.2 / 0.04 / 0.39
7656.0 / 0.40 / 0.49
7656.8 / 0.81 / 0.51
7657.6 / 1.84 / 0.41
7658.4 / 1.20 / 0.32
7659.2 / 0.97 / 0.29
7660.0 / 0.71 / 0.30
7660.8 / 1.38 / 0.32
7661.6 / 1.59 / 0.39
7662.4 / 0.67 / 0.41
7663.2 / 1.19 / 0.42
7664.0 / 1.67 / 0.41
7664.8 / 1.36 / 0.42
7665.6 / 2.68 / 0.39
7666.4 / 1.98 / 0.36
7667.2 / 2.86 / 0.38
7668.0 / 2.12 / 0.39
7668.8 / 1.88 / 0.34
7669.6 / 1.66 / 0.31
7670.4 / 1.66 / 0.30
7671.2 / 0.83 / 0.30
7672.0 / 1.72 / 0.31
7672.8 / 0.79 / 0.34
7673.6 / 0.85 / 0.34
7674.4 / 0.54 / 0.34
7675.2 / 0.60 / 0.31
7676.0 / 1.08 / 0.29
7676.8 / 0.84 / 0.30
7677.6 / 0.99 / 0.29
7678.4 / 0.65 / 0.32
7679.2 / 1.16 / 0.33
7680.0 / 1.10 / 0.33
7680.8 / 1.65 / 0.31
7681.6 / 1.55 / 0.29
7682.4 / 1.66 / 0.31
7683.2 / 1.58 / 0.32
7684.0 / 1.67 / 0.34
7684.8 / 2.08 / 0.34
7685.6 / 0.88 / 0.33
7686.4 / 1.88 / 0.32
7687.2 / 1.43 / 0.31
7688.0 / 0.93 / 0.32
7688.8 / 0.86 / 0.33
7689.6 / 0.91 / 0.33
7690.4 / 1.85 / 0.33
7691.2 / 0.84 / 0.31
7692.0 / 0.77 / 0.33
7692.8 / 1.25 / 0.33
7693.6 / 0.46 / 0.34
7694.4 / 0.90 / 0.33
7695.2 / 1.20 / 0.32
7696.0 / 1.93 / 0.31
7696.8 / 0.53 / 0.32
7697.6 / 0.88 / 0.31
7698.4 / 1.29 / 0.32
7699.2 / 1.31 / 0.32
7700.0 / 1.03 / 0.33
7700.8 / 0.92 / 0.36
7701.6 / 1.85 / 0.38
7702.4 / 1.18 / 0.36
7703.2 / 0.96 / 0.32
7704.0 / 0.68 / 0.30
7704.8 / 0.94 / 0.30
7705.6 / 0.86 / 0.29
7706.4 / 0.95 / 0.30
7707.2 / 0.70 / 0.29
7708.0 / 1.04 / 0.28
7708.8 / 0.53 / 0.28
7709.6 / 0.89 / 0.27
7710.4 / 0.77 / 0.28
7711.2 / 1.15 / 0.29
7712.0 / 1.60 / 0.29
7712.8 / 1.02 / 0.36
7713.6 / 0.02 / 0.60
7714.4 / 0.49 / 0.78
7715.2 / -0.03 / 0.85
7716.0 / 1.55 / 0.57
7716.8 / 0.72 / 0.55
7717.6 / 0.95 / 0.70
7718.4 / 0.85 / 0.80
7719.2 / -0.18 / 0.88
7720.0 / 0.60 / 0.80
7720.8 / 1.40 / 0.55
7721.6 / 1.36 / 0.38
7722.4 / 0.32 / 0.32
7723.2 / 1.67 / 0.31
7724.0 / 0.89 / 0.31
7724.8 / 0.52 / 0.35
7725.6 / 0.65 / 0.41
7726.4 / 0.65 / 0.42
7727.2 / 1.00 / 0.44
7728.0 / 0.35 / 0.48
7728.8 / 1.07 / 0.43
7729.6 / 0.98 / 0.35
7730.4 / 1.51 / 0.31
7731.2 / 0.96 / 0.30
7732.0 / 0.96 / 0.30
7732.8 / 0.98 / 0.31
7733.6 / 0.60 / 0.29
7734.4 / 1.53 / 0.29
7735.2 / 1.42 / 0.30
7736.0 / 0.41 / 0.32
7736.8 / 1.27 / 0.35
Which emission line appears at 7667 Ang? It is [S II]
